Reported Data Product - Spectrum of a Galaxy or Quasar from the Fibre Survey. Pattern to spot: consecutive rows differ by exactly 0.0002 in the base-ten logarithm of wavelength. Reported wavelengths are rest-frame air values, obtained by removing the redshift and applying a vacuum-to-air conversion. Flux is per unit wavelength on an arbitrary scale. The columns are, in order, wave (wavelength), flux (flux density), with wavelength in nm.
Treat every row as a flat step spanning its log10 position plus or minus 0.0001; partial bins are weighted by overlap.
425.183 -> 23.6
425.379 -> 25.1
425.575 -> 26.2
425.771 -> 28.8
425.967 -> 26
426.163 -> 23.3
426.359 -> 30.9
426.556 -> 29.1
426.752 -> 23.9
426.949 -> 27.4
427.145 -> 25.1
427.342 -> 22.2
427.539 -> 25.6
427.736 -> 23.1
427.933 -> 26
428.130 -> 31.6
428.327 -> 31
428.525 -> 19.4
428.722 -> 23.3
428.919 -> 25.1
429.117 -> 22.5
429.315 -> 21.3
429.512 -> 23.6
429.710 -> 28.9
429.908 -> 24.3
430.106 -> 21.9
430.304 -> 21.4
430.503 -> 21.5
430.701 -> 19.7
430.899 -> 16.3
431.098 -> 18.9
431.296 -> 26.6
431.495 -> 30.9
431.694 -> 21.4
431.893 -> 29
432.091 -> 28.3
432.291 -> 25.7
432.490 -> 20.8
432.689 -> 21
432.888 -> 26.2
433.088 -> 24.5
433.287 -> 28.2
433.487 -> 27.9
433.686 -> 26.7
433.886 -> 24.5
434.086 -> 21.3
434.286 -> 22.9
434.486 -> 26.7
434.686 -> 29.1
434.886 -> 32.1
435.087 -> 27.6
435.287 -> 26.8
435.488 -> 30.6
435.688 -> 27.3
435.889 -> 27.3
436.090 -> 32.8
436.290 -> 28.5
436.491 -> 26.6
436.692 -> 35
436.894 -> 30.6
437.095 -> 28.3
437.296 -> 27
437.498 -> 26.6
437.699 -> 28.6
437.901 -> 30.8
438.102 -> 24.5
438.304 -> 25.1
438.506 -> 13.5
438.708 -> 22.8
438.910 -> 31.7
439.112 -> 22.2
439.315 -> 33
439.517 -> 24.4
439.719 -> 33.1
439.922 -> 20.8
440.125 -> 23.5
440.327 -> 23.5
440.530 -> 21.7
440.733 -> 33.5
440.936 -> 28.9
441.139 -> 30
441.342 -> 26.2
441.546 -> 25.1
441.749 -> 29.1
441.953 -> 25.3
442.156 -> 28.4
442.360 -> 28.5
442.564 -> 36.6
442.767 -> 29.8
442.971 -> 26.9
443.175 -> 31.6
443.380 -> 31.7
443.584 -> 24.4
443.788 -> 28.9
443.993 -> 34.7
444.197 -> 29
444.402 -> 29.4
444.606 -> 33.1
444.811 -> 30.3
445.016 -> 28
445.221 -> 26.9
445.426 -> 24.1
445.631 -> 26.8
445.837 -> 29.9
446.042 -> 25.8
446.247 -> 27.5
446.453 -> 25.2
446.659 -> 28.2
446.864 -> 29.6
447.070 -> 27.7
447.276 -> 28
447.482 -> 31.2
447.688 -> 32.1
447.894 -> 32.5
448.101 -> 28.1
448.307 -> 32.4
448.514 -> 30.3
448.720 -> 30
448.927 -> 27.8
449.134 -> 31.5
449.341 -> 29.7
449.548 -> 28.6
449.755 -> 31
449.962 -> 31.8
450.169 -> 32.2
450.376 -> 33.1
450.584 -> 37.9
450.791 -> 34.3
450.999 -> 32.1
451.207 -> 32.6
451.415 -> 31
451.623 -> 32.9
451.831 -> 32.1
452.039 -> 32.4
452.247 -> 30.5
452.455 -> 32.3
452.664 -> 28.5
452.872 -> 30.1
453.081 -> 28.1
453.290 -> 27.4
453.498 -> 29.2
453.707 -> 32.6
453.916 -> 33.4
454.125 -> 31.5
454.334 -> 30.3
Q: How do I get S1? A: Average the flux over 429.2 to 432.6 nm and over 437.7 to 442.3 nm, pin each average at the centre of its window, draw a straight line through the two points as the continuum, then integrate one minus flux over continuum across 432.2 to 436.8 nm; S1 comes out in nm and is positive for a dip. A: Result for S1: -0.43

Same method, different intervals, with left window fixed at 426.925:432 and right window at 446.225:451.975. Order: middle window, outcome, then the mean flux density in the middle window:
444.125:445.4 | 0.01 nm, 29.1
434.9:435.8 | -0.08 nm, 28.4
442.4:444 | -0.08 nm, 30.2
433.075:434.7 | 0.00 nm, 25.7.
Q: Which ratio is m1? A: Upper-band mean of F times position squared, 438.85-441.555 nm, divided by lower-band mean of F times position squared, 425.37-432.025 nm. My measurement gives 1.15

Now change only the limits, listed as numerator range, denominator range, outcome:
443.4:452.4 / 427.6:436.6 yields 1.28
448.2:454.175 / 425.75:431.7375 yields 1.41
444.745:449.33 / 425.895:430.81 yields 1.27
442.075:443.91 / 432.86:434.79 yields 1.20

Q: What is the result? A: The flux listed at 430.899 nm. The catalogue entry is 16.3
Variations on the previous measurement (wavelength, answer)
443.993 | 34.7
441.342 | 26.2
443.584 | 24.4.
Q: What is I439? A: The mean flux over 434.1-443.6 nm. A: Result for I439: 27.7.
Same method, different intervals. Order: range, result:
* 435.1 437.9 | 29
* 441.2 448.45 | 29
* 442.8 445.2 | 29.7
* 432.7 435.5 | 26.5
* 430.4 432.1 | 23.4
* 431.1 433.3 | 25.3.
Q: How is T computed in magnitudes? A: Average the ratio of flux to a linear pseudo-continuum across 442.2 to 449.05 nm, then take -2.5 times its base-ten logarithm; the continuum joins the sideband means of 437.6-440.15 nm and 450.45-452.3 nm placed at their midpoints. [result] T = 0.01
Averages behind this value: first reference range 25.8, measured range 29.3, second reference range 32.9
